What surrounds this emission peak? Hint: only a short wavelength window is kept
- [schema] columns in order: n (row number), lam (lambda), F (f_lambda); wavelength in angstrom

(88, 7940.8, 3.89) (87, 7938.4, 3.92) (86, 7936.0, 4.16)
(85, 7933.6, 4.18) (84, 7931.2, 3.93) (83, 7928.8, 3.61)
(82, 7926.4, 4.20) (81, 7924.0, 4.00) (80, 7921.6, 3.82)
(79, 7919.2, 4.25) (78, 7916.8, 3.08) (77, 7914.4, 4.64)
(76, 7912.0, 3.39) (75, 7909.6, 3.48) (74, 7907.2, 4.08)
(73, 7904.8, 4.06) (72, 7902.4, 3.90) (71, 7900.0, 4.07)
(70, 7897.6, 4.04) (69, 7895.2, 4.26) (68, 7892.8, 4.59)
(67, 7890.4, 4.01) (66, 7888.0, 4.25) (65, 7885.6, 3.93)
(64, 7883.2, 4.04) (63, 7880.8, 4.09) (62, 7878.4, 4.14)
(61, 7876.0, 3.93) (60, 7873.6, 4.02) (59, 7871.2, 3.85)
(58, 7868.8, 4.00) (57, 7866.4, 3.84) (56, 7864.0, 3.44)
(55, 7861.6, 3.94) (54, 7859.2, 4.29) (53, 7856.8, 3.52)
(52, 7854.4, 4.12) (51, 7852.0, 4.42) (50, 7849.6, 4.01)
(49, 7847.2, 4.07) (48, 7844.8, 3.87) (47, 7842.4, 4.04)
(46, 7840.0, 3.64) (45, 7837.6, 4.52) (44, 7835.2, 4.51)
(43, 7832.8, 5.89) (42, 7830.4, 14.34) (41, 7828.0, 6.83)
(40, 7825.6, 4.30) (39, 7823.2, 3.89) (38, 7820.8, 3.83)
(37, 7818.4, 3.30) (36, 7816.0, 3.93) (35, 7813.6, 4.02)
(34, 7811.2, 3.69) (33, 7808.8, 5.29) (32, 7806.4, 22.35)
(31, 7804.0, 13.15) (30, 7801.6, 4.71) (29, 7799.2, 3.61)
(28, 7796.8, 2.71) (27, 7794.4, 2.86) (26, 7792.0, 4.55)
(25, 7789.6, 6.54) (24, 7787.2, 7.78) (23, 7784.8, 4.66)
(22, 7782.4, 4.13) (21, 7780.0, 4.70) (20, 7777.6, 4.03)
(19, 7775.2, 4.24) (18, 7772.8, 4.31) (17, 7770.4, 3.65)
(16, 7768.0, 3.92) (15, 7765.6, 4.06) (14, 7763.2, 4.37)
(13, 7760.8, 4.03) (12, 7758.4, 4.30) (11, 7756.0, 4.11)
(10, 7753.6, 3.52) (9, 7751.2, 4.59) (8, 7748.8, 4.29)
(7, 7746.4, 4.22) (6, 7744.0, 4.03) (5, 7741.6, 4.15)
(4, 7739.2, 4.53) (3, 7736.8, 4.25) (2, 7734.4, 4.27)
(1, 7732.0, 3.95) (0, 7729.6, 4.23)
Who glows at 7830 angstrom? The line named [N II]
